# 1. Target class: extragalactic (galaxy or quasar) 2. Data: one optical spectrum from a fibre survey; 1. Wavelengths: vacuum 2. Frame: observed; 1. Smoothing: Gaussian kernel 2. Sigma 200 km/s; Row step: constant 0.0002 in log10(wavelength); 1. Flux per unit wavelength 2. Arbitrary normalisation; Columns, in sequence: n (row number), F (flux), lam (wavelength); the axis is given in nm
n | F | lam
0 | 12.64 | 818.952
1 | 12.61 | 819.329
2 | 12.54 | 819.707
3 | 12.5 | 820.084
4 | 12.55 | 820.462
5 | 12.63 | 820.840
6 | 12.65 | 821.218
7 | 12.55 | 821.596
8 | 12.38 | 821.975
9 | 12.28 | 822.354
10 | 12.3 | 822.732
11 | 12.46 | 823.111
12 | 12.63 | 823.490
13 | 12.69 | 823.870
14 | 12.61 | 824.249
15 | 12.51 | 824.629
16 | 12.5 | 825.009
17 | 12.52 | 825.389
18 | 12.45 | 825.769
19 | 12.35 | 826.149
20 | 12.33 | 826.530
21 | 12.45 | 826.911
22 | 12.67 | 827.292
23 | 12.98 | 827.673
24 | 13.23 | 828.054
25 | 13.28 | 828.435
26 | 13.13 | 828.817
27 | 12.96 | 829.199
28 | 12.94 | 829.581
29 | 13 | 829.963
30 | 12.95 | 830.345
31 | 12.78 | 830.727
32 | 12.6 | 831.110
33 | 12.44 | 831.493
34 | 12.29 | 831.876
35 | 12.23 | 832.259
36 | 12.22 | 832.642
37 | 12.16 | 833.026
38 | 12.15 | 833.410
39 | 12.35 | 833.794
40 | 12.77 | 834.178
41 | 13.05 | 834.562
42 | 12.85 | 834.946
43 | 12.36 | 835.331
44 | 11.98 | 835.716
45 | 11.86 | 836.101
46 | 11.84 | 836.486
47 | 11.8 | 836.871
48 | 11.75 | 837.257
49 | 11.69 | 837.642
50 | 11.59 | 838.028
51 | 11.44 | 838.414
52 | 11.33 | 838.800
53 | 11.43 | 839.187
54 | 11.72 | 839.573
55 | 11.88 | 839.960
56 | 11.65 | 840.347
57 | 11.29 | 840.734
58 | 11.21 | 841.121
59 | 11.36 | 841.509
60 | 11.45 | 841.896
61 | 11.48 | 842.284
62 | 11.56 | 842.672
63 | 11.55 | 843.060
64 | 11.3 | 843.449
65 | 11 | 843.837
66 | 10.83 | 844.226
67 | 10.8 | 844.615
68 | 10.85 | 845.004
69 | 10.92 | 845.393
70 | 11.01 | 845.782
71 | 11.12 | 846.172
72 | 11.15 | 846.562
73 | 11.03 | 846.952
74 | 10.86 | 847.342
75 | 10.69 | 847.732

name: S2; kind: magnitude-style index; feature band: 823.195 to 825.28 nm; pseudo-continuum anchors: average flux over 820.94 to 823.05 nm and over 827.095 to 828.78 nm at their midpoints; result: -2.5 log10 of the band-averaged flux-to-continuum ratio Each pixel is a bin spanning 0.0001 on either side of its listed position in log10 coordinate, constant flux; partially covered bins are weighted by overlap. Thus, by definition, 0.008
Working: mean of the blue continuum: 12.4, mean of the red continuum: 13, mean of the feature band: 12.6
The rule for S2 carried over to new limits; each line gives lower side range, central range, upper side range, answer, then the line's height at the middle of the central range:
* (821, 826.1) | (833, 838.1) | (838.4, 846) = -0.04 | 11.7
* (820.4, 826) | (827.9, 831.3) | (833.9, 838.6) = -0.06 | 12.3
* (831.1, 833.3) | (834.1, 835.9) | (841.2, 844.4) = -0.05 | 12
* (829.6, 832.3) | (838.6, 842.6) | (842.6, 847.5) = 0.01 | 11.6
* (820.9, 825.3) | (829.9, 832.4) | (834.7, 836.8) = -0.03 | 12.3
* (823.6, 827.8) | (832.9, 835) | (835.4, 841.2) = -0.05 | 12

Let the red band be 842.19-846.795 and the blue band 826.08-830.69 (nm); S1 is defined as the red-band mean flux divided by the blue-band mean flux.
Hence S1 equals 0.86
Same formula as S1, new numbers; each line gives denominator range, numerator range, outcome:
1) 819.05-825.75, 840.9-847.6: 0.89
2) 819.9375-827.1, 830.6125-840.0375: 0.97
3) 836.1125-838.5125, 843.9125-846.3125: 0.93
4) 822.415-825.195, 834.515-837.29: 0.97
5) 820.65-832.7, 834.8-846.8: 0.91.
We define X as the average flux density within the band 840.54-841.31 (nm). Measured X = 11.3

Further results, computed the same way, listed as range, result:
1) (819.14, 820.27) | 12.6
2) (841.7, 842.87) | 11.5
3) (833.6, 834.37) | 12.6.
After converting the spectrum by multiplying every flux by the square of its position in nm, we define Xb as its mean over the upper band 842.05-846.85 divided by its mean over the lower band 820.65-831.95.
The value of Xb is 0.9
